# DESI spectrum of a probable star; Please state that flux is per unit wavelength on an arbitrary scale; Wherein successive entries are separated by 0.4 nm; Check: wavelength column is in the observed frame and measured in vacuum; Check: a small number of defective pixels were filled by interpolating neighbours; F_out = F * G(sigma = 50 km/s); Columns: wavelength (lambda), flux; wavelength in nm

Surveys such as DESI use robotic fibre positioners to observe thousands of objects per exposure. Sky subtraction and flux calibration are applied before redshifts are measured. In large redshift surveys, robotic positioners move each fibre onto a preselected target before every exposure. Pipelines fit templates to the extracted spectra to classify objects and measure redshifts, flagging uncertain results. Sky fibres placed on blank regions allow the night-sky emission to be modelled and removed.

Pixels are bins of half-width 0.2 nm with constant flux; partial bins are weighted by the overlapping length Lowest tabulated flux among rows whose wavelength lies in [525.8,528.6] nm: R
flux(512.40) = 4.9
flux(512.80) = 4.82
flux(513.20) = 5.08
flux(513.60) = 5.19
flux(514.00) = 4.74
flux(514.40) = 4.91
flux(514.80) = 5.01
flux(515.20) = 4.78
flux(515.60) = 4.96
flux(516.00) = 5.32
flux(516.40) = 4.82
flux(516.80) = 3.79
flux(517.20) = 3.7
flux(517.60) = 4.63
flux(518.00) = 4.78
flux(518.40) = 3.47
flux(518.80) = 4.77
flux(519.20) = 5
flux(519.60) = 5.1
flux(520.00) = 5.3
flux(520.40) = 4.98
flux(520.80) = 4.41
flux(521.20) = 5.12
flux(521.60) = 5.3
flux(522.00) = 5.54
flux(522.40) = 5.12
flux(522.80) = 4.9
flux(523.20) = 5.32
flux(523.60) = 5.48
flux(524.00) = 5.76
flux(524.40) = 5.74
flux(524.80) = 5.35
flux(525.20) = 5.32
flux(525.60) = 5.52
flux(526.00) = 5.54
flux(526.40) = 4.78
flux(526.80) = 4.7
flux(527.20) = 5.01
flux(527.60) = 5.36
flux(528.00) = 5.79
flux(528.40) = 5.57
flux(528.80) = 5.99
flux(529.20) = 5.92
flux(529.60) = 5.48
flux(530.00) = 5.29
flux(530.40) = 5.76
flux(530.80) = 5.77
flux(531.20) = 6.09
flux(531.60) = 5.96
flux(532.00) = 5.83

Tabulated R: 4.7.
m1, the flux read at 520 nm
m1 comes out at 5.3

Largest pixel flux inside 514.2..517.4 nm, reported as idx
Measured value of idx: 5.32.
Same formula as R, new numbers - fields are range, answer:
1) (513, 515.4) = 4.74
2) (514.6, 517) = 3.79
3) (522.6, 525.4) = 4.9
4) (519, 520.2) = 5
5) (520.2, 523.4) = 4.41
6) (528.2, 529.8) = 5.48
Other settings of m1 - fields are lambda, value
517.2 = 3.7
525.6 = 5.52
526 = 5.54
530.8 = 5.77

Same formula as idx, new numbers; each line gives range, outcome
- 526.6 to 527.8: 5.36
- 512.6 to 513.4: 5.08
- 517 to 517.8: 4.63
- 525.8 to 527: 5.54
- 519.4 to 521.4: 5.3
